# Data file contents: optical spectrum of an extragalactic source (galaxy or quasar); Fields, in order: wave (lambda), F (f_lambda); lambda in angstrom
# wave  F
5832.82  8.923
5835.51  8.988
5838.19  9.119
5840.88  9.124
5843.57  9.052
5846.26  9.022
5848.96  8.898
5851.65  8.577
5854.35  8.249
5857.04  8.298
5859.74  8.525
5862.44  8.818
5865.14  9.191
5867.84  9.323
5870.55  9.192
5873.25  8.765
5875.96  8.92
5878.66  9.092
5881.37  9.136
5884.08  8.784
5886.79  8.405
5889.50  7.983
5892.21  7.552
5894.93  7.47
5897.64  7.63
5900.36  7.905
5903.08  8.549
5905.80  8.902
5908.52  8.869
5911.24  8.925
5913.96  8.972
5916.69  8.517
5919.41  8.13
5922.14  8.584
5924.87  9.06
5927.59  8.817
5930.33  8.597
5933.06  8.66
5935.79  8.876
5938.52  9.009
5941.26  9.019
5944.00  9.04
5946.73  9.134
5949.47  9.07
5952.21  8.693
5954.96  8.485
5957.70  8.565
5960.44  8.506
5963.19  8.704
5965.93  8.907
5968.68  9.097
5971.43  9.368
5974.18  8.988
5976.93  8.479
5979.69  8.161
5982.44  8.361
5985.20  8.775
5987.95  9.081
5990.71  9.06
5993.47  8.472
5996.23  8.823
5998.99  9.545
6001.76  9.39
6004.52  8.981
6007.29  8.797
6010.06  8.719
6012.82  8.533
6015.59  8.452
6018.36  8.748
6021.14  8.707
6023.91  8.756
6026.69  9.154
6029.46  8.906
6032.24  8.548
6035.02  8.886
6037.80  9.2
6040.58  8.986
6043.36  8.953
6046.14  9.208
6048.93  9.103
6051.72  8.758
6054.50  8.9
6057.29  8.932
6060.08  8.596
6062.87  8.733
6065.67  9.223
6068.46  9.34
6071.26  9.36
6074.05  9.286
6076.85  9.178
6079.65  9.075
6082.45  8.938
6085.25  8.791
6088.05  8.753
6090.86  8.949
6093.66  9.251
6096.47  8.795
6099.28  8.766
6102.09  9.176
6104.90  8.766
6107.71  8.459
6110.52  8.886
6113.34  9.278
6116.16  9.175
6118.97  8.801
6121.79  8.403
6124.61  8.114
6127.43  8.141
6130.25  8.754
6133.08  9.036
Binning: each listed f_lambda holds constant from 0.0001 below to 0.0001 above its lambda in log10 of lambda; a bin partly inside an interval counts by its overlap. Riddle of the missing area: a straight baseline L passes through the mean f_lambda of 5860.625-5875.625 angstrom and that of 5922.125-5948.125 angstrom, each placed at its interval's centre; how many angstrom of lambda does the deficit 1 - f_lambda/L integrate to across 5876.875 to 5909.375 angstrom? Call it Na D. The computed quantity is 2.3 angstrom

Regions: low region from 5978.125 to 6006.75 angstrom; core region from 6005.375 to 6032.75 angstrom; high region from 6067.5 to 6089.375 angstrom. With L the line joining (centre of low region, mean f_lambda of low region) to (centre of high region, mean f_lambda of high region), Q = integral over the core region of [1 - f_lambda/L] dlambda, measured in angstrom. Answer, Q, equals 0.57 angstrom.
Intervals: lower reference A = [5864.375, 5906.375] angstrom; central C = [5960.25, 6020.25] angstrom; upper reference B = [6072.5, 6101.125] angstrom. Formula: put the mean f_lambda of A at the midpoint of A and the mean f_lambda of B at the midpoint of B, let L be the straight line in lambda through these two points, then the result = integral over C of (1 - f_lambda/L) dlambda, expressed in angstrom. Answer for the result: -0.4 angstrom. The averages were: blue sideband 8.53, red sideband 8.98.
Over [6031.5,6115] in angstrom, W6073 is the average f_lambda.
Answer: 8.97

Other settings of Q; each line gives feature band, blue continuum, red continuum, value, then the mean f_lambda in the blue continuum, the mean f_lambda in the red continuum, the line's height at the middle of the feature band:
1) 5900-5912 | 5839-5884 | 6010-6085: 0.3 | 8.89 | 8.94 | 8.9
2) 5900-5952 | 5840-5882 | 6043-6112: 0.7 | 8.88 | 8.97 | 8.91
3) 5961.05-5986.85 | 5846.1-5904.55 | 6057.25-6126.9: -0.1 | 8.55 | 8.91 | 8.71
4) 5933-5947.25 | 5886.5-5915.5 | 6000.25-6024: -0.9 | 8.28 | 8.79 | 8.46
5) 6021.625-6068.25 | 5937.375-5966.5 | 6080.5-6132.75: -0.7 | 8.83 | 8.8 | 8.81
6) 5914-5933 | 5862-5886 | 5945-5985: 0.5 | 9.02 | 8.75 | 8.87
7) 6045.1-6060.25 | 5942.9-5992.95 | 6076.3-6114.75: -0.1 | 8.8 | 8.93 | 8.88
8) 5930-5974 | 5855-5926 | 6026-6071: -0.7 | 8.59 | 8.97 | 8.74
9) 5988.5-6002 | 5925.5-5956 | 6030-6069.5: -0.2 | 8.86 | 8.95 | 8.91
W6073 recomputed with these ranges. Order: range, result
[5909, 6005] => 8.82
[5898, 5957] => 8.73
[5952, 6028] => 8.8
